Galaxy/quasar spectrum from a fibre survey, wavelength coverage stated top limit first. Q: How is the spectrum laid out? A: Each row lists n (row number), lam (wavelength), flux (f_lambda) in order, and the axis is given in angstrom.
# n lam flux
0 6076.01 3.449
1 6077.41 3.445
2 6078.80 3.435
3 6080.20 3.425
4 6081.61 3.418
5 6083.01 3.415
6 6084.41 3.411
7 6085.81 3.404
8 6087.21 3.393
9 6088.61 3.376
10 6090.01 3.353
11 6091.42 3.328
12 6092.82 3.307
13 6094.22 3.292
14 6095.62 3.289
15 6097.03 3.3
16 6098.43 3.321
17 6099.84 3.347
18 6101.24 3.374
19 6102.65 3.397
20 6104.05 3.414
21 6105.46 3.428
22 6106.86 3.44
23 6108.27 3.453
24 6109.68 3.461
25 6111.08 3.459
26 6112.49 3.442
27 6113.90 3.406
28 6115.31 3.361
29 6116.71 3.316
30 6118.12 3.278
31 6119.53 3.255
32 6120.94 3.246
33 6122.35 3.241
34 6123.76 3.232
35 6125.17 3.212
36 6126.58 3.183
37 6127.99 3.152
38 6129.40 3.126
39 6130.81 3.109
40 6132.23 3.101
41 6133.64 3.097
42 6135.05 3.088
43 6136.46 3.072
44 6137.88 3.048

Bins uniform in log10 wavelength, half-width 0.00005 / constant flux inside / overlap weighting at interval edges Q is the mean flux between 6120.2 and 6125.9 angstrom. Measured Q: 3.23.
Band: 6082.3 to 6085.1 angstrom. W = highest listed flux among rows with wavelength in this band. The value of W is 3.415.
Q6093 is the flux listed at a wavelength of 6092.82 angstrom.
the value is 3.307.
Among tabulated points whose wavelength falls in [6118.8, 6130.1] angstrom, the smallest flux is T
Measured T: 3.126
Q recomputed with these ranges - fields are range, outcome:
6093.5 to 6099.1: 3.3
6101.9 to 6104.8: 3.4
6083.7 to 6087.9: 3.41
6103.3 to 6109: 3.43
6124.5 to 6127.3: 3.2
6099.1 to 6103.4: 3.37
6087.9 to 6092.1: 3.35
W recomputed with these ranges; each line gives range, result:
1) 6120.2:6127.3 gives 3.246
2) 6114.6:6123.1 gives 3.361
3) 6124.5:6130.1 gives 3.212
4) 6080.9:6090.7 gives 3.418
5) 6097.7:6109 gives 3.453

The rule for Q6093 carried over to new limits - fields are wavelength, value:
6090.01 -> 3.353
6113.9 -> 3.406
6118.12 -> 3.278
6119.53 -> 3.255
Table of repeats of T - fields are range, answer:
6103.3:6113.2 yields 3.414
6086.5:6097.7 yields 3.289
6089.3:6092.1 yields 3.328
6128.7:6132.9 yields 3.101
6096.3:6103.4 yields 3.3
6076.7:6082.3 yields 3.418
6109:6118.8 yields 3.278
